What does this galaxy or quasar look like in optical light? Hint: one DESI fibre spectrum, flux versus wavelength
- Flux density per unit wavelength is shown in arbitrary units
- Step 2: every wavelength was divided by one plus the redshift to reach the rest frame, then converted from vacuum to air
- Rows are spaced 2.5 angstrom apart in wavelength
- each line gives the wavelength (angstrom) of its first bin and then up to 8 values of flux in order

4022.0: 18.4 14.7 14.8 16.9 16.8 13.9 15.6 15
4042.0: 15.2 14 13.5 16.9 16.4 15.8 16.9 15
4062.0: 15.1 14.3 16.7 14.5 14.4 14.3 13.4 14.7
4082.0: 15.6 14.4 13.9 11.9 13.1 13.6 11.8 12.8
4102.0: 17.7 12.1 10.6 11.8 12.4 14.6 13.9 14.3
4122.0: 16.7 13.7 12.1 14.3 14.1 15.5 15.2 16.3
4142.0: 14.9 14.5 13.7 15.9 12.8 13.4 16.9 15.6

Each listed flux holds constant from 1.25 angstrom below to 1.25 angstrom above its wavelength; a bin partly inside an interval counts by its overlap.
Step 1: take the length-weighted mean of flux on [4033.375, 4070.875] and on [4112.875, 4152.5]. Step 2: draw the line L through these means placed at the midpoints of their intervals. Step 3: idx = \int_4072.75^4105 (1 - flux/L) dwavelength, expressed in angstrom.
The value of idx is 2.4 angstrom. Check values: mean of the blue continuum 15.3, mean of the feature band 13.8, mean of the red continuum 14.5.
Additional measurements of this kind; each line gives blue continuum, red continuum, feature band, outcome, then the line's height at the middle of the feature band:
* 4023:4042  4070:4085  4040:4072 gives -0.85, 14.9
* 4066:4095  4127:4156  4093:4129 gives 2.27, 14.4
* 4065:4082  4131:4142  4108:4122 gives 1.33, 15.1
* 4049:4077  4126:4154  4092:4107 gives 1.63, 14.9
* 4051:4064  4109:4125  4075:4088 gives 0.56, 15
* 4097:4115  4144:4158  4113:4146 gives -1.98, 13.8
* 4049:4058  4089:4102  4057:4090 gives 0.57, 14.9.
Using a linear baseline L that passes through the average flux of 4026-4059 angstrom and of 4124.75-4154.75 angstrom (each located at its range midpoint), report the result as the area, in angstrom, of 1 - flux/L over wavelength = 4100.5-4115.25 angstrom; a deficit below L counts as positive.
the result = 1.6 angstrom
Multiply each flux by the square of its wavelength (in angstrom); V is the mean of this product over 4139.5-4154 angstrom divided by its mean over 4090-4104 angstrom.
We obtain 1.1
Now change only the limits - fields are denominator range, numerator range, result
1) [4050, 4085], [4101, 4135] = 0.93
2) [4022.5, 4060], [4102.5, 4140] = 0.93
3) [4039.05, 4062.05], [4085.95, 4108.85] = 0.86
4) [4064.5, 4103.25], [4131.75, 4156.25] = 1.07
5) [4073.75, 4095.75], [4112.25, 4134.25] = 1.04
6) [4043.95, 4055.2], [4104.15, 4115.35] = 0.82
